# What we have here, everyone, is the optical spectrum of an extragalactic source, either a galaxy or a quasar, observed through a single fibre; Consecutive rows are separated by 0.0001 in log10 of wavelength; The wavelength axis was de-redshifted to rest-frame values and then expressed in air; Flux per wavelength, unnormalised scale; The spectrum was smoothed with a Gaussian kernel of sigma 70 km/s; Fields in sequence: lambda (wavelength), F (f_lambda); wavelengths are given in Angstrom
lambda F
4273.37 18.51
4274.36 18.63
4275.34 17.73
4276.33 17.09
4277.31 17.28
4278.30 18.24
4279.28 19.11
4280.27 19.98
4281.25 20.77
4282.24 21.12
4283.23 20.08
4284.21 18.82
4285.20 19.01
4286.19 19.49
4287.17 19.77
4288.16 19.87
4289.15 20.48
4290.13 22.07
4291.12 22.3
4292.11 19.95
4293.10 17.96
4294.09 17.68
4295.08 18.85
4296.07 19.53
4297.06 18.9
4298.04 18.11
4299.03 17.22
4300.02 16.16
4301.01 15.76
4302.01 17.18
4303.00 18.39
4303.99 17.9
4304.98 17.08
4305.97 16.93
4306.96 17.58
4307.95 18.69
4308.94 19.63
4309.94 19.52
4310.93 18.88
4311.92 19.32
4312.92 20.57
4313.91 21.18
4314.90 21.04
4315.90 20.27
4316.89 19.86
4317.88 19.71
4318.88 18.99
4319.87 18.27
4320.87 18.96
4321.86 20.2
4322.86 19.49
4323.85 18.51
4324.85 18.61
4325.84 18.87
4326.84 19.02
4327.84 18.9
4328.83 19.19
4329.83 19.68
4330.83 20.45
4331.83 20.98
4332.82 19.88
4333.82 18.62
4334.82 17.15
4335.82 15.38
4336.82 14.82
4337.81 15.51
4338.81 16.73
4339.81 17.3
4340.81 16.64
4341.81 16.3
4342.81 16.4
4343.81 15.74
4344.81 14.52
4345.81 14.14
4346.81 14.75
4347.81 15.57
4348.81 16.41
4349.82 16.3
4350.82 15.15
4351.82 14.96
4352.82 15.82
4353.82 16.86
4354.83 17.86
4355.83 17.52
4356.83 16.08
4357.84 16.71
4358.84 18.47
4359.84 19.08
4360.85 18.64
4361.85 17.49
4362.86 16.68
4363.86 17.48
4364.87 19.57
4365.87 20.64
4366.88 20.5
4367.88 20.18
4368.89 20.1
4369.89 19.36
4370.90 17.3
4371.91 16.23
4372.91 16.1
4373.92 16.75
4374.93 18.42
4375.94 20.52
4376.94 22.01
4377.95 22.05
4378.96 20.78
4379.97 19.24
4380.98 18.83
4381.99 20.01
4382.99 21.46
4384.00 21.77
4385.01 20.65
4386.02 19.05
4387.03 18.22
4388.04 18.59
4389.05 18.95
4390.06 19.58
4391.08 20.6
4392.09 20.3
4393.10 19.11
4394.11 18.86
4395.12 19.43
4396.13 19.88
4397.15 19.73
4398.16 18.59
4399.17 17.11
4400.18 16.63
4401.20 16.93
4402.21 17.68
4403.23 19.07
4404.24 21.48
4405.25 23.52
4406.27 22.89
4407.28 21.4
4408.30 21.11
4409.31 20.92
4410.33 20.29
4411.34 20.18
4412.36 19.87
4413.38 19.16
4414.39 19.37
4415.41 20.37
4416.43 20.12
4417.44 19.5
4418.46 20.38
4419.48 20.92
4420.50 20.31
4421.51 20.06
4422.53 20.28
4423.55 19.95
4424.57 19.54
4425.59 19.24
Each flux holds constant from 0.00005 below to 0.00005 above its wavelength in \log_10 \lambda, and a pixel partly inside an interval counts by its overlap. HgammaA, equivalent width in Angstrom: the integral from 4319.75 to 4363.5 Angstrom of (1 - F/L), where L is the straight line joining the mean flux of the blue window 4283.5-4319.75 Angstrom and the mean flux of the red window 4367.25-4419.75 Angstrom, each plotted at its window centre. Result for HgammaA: 4.4 Angstrom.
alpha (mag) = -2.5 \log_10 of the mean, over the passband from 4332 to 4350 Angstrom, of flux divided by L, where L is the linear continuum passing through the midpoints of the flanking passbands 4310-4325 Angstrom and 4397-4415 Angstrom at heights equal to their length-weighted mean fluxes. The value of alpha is 0.20 mag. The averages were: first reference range 19.6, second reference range 19.8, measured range 16.3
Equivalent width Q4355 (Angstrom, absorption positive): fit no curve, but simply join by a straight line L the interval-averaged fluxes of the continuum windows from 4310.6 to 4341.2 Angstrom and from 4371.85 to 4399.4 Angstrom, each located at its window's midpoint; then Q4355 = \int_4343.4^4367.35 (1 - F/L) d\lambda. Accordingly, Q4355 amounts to 2.7 Angstrom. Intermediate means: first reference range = 18.8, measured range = 17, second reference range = 19.5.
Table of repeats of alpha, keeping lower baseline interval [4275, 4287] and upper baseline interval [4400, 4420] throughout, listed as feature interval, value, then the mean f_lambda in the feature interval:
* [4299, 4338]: 0.04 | 18.6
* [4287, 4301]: 0.01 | 19.1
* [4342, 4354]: 0.25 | 15.5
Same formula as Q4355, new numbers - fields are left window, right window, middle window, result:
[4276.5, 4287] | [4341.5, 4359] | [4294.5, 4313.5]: 0.0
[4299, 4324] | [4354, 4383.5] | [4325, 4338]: 0.3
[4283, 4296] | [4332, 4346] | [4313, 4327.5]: -1.5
